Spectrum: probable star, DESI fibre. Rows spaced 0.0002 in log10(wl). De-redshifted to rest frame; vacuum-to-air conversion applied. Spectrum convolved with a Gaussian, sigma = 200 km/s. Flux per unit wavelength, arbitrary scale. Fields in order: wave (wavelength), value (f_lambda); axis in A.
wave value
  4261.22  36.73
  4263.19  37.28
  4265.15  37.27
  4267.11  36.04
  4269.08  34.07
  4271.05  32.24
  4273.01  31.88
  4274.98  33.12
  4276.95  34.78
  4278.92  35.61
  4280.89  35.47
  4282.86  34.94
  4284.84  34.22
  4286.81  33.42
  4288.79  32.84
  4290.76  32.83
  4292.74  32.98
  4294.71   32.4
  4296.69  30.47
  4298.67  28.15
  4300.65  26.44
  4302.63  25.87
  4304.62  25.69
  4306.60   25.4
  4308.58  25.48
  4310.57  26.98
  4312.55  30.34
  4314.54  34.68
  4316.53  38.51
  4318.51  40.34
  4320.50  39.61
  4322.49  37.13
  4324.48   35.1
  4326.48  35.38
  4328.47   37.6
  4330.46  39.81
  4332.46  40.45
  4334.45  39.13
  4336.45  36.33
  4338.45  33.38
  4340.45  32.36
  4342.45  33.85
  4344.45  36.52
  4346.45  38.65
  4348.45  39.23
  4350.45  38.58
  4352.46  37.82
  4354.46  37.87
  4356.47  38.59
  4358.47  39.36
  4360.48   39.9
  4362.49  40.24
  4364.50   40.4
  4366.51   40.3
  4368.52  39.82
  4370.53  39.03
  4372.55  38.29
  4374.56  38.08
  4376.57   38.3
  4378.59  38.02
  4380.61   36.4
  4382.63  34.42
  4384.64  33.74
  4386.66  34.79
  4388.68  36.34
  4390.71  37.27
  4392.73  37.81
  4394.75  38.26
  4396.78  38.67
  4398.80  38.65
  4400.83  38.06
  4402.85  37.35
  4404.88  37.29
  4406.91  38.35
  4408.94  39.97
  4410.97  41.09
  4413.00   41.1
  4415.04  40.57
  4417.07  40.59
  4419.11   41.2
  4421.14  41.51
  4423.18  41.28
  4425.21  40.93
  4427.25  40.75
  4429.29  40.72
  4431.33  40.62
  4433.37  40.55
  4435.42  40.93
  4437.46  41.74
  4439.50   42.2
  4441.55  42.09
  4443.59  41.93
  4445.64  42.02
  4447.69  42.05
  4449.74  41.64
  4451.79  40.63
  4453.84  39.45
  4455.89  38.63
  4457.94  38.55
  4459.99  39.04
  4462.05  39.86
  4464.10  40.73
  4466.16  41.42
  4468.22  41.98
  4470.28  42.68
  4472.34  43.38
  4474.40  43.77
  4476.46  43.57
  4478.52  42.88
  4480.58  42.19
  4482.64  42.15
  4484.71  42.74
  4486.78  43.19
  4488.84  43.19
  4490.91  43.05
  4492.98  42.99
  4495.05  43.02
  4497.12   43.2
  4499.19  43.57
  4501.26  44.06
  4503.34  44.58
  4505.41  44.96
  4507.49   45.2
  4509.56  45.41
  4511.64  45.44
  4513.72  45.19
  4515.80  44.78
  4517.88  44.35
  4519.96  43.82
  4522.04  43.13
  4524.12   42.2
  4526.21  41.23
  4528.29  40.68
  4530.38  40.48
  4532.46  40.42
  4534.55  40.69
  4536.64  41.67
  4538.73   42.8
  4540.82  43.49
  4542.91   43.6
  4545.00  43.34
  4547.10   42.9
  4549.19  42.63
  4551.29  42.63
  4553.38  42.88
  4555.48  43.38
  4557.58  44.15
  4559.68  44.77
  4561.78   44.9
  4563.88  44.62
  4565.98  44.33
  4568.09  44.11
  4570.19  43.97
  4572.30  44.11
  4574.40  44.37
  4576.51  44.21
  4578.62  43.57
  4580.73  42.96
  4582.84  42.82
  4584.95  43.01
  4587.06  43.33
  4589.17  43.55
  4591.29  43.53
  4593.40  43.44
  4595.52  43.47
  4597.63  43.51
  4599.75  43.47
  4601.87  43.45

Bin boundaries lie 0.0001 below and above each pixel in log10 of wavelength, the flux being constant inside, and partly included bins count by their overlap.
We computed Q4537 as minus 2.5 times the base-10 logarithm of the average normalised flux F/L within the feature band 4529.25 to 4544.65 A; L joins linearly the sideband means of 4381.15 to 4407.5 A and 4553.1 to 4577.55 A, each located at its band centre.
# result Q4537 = 0.03 mag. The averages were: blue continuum 37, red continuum 44.2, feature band 41.9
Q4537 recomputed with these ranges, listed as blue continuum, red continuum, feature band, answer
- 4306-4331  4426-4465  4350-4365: -0.078 mag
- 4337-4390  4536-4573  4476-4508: -0.046 mag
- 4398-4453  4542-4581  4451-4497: -0.002 mag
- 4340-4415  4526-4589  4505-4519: -0.080 mag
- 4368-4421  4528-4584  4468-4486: -0.054 mag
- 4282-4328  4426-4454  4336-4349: -0.027 mag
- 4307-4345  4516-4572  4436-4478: -0.039 mag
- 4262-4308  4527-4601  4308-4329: -0.037 mag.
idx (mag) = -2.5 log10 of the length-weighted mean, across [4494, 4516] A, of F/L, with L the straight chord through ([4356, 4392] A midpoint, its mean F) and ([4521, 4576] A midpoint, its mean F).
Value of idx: -0.069 mag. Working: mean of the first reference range 37.9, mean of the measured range 44.5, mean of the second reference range 43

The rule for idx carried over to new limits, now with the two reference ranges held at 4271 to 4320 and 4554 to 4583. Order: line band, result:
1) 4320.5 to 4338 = -0.13 mag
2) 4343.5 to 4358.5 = -0.12 mag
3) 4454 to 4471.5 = -0.03 mag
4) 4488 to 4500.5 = -0.06 mag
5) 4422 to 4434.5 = -0.08 mag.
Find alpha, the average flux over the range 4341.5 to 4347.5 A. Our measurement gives 36.4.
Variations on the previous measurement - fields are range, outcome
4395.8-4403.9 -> 38.2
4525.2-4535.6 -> 40.7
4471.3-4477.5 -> 43.6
